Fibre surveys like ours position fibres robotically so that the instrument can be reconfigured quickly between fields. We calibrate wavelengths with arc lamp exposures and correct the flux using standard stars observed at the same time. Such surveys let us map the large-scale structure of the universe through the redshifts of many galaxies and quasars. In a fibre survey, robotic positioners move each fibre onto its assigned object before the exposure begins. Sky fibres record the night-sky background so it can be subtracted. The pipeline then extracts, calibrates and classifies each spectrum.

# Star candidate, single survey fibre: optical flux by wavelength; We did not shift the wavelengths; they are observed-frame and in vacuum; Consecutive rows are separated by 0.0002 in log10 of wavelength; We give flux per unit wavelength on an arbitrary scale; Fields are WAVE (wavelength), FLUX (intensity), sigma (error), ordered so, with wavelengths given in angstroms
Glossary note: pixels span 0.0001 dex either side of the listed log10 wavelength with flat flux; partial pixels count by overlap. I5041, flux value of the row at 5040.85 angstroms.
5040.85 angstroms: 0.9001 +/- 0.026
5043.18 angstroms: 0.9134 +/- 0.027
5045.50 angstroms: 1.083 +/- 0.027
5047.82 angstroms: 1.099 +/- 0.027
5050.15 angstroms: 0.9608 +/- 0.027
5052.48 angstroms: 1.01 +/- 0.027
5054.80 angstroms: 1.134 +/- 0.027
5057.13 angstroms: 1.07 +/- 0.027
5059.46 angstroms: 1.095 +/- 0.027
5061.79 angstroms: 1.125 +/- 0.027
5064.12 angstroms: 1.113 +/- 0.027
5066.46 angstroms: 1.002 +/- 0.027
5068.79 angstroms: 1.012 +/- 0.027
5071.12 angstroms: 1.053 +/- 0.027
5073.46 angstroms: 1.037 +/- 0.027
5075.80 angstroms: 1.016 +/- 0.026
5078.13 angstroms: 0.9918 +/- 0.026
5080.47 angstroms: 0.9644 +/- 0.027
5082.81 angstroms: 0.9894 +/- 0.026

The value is 0.9001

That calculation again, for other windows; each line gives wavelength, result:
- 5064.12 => 1.113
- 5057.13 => 1.07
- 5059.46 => 1.095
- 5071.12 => 1.053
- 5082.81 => 0.9894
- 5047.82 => 1.099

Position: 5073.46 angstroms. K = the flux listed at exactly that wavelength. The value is 1.037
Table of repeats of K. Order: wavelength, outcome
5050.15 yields 0.9608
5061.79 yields 1.125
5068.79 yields 1.012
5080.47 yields 0.9644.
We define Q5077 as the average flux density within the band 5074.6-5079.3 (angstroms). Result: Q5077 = 1.01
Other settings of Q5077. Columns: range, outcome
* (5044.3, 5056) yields 1.06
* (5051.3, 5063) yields 1.09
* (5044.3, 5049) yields 1.09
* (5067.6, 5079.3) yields 1.02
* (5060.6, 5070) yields 1.06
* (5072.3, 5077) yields 1.03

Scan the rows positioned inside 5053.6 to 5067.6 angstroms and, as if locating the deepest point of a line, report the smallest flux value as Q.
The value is 1.002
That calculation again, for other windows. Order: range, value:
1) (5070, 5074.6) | 1.037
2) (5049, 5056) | 0.9608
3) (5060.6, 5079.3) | 0.9918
